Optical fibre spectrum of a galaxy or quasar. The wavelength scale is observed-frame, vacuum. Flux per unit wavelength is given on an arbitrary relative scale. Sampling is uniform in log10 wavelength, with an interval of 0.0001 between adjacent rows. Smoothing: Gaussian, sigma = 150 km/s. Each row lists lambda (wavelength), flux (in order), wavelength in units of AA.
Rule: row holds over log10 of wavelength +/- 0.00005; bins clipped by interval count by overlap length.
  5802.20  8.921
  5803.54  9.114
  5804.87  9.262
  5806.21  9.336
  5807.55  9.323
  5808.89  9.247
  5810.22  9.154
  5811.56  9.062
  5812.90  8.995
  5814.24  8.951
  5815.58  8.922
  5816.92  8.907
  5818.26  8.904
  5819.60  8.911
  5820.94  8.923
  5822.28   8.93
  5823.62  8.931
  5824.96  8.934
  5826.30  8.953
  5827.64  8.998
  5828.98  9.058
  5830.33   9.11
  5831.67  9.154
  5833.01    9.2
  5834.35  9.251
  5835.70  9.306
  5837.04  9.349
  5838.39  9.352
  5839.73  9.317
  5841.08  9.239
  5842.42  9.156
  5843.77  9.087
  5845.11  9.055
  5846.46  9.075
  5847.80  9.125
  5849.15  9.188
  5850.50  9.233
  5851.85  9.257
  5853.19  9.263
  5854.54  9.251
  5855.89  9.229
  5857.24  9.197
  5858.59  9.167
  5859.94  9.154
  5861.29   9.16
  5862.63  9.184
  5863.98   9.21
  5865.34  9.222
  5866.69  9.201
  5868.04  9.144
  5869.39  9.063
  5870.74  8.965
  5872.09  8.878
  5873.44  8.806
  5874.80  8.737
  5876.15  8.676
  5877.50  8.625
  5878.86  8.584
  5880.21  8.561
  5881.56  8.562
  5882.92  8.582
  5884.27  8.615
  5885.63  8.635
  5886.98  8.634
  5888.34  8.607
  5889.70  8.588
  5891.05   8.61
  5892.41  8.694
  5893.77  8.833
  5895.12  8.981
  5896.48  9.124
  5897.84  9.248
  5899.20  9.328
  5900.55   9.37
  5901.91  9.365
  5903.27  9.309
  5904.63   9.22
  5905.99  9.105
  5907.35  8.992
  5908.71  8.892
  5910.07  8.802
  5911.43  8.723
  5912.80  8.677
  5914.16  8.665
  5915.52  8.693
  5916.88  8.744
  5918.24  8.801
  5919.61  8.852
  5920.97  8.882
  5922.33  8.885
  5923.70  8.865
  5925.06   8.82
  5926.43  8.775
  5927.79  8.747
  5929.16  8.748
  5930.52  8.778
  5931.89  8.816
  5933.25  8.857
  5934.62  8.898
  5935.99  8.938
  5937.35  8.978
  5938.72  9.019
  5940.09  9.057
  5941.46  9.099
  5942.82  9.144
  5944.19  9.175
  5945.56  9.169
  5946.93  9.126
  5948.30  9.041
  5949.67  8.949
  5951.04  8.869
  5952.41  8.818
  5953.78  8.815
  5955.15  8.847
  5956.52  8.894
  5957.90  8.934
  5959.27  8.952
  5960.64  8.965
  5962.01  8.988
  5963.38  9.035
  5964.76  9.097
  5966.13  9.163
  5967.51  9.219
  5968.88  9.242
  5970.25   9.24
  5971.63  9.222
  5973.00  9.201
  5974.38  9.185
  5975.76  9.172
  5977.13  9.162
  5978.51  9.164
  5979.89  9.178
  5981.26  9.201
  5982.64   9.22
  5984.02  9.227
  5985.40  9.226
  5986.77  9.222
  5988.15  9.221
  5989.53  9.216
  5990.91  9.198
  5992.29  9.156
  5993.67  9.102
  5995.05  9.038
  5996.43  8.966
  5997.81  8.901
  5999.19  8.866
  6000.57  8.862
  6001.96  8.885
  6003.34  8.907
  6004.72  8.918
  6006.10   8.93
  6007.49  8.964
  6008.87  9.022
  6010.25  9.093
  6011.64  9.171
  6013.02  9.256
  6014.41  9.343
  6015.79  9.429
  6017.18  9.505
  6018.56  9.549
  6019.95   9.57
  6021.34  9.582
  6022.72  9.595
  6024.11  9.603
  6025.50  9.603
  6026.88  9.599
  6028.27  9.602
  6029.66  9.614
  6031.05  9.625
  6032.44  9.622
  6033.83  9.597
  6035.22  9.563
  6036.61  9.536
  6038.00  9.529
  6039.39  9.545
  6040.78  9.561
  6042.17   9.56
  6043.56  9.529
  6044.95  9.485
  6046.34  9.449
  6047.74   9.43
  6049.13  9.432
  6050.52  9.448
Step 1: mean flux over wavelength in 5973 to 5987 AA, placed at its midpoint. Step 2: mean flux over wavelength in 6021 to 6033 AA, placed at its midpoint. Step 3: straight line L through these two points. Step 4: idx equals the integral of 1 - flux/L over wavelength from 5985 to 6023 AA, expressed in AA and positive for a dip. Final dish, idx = 1.0 AA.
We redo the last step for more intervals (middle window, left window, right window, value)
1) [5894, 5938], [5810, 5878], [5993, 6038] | 1.1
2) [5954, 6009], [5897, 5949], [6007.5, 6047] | 1.1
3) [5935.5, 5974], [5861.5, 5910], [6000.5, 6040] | 0.5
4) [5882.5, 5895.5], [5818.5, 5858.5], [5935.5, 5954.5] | 0.6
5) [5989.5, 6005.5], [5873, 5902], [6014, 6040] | 0.7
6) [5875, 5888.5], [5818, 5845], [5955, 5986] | 0.7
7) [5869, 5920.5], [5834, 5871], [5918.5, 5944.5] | 1.1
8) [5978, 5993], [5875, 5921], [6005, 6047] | 0.1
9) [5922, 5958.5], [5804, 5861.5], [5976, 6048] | 1.2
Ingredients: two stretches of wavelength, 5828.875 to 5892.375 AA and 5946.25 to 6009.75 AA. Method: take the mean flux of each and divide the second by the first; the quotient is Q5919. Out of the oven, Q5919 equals 1.01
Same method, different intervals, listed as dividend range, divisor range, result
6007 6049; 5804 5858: 1.04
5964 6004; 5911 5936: 1.04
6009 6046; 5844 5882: 1.05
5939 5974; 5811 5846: 1.00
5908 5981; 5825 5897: 1.00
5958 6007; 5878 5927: 1.03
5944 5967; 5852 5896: 1.01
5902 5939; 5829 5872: 0.97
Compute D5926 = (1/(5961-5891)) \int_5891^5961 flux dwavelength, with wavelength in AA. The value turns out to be 8.94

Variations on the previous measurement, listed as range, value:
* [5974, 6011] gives 9.08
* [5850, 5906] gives 8.98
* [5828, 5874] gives 9.17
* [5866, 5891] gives 8.75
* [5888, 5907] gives 9.04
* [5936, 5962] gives 8.99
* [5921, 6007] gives 9.02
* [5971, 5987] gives 9.2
